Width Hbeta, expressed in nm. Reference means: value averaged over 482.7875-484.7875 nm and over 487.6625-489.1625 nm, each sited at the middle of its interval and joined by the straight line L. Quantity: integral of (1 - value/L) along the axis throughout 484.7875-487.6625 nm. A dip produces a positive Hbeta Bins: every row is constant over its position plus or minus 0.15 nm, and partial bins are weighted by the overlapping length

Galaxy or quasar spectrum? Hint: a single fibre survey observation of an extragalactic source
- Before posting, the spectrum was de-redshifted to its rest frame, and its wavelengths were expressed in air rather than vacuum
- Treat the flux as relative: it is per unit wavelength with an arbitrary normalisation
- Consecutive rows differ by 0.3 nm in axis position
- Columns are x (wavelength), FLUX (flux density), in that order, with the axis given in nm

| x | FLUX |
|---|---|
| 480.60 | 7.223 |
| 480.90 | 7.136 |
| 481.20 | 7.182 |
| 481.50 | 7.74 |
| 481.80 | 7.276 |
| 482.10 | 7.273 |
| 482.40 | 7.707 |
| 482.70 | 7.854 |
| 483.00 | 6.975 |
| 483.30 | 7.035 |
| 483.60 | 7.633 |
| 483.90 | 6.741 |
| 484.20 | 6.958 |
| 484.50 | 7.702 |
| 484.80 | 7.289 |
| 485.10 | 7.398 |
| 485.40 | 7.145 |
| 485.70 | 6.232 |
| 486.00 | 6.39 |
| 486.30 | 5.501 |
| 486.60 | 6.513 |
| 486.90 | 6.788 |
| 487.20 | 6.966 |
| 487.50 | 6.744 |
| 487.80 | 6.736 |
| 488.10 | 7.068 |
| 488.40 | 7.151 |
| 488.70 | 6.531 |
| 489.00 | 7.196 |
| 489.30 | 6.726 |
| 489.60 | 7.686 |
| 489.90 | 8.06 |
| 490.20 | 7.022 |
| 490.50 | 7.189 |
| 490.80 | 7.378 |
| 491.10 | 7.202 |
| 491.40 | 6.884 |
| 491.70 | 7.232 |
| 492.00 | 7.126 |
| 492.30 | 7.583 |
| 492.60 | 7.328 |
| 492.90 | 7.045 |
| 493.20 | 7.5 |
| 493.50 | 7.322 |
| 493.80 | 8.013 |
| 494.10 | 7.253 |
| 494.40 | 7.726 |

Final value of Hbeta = 0.16 nm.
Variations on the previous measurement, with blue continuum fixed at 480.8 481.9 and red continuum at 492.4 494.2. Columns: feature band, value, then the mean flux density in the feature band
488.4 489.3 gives 0.06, 6.89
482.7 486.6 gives 0.23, 6.94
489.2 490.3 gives 0.00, 7.42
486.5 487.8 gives 0.11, 6.76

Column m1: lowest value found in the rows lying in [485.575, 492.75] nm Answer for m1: 5.501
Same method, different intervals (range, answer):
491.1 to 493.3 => 6.884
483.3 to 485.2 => 6.741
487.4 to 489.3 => 6.531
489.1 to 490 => 6.726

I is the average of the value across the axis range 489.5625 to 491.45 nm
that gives 7.35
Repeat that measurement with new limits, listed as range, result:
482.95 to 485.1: 7.21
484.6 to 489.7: 6.83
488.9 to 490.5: 7.33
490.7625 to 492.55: 7.23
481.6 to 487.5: 7.02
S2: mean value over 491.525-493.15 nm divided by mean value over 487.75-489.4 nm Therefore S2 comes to 1.05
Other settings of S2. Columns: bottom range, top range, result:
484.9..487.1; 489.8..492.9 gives 1.10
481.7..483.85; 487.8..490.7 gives 0.97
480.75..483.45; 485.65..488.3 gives 0.89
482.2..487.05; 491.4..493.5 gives 1.04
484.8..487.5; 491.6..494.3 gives 1.11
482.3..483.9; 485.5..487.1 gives 0.86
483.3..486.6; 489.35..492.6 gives 1.06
